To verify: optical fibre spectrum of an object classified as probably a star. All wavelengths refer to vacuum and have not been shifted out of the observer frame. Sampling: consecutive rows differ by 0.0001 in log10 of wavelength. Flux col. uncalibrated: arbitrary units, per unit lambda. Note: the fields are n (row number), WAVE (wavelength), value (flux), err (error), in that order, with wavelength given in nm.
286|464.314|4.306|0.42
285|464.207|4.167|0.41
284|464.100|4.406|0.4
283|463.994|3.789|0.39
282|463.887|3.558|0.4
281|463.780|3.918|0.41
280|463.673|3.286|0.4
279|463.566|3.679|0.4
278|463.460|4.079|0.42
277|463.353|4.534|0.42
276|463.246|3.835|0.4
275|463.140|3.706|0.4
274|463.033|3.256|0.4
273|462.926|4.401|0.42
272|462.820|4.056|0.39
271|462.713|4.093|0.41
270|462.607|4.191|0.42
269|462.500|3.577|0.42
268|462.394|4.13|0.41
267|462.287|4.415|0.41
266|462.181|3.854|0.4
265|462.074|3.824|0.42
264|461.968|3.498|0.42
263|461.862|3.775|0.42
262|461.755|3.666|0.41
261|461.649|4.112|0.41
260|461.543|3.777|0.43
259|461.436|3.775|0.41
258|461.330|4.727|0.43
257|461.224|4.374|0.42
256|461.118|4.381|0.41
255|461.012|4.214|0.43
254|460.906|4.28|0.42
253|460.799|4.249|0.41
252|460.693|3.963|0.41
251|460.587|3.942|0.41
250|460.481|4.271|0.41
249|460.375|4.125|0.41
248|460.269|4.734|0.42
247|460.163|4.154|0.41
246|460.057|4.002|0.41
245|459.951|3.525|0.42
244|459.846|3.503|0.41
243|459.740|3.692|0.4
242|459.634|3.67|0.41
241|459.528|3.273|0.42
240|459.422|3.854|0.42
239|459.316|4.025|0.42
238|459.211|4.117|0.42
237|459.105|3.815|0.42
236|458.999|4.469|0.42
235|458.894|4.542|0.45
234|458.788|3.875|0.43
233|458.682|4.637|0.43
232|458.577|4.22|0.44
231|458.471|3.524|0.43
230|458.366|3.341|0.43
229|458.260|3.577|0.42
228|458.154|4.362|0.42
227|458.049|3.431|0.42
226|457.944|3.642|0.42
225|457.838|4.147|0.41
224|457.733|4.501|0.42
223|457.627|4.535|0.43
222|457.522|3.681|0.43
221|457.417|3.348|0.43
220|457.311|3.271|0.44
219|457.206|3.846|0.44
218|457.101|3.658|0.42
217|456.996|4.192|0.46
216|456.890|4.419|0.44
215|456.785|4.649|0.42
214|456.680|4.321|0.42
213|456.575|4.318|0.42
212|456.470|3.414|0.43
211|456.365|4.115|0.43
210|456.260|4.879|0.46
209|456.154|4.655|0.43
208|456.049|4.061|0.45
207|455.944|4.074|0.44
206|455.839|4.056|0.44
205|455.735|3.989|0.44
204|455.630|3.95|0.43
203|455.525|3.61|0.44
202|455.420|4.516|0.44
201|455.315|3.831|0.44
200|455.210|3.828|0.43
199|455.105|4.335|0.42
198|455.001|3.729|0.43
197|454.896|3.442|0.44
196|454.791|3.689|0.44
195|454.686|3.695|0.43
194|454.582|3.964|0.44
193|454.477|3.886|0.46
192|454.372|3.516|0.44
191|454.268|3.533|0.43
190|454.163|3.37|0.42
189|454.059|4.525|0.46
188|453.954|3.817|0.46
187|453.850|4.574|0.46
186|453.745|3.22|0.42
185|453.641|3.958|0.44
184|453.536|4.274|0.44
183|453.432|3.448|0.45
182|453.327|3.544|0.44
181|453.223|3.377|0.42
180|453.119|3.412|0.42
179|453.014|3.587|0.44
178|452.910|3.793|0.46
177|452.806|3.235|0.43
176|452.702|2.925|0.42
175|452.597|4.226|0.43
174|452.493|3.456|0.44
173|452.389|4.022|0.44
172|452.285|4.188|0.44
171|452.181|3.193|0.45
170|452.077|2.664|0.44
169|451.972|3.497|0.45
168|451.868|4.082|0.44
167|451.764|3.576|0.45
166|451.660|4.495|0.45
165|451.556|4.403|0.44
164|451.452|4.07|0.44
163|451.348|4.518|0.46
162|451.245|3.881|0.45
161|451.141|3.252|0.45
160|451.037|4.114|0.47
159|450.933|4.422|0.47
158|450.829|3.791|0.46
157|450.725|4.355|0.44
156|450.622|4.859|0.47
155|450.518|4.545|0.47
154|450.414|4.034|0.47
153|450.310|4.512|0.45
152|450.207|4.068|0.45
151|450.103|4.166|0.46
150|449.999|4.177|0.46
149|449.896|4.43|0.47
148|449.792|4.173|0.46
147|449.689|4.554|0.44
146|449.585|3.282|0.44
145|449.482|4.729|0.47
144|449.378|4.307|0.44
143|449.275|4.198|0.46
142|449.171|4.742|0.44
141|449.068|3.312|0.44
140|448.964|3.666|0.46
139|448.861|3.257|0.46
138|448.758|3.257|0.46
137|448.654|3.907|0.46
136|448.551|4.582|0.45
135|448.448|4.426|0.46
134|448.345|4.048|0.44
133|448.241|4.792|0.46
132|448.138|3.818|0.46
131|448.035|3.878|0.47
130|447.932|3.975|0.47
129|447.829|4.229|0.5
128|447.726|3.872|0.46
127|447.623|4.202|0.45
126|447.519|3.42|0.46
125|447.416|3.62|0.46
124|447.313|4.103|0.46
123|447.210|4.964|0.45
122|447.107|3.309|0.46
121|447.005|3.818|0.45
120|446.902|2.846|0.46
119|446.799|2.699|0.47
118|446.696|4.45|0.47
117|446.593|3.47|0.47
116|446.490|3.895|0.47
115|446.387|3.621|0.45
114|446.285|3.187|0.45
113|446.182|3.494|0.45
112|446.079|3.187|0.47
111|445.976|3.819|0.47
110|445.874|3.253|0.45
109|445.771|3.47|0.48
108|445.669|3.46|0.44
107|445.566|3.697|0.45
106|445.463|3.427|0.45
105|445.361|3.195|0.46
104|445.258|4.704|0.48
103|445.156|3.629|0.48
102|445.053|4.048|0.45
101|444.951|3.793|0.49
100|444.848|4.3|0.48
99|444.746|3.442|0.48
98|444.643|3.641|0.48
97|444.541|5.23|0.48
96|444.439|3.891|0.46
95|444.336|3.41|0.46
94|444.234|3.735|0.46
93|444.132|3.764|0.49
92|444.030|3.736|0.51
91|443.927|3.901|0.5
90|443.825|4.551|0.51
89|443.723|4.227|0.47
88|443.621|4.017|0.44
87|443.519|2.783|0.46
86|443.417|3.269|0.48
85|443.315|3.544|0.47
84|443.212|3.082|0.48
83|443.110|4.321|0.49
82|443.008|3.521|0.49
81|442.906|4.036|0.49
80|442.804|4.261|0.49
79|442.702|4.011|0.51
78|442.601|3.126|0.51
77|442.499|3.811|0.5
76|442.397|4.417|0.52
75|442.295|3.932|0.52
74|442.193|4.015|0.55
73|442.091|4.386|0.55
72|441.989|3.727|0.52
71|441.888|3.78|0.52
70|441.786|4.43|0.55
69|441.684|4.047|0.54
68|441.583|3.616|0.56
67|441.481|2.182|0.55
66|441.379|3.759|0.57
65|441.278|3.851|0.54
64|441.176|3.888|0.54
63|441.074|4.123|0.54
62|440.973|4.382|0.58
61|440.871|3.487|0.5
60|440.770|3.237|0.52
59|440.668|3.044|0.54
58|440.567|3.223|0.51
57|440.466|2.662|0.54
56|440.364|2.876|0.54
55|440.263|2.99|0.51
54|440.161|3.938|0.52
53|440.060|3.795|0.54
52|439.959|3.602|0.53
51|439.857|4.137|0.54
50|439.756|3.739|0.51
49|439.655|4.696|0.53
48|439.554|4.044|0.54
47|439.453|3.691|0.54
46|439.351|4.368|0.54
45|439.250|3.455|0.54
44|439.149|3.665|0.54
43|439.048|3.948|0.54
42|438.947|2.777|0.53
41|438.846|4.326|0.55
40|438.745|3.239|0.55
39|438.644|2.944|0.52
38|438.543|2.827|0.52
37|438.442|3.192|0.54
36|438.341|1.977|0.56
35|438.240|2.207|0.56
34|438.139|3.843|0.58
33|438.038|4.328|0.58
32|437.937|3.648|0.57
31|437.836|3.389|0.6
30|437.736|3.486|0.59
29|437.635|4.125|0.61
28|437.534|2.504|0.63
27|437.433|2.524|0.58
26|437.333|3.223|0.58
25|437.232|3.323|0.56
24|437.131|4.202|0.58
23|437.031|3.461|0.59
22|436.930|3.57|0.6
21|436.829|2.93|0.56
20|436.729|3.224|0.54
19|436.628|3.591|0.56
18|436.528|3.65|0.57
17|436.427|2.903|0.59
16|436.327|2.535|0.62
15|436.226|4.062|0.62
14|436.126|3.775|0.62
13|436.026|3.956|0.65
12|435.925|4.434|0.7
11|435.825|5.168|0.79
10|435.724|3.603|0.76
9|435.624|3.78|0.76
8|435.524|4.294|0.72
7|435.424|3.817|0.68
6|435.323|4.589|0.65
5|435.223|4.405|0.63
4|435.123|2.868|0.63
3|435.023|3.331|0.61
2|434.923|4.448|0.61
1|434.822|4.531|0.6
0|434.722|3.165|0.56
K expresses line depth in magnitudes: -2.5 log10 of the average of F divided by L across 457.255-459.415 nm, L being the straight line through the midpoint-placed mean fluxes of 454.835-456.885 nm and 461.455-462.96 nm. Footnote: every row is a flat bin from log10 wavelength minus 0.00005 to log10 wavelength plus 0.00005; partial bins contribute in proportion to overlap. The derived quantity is 0.02 mag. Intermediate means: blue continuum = 4.1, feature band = 3.95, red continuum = 3.94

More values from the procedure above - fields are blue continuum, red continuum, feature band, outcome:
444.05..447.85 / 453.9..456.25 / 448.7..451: -0.08 mag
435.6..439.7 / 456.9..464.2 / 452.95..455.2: 0.02 mag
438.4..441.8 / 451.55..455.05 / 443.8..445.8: -0.06 mag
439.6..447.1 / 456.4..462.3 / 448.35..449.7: -0.05 mag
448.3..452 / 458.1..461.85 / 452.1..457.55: 0.06 mag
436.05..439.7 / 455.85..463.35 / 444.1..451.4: -0.06 mag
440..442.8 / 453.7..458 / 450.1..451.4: -0.09 mag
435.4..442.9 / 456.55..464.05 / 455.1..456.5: -0.05 mag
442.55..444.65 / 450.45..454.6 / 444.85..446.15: 0.05 mag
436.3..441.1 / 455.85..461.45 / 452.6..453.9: 0.07 mag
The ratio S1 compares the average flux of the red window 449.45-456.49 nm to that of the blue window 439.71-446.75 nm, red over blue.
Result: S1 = 1.06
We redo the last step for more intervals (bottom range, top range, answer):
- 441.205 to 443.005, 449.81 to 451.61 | 1.10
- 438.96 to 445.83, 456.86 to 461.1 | 1.06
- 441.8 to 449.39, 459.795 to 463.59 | 1.05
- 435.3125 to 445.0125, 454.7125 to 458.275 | 1.09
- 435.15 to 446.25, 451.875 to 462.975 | 1.07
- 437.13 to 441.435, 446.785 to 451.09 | 1.16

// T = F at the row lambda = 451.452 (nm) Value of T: 4.07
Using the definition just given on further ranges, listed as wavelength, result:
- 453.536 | 4.274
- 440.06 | 3.795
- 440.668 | 3.044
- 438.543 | 2.827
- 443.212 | 3.082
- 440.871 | 3.487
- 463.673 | 3.286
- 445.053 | 4.048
